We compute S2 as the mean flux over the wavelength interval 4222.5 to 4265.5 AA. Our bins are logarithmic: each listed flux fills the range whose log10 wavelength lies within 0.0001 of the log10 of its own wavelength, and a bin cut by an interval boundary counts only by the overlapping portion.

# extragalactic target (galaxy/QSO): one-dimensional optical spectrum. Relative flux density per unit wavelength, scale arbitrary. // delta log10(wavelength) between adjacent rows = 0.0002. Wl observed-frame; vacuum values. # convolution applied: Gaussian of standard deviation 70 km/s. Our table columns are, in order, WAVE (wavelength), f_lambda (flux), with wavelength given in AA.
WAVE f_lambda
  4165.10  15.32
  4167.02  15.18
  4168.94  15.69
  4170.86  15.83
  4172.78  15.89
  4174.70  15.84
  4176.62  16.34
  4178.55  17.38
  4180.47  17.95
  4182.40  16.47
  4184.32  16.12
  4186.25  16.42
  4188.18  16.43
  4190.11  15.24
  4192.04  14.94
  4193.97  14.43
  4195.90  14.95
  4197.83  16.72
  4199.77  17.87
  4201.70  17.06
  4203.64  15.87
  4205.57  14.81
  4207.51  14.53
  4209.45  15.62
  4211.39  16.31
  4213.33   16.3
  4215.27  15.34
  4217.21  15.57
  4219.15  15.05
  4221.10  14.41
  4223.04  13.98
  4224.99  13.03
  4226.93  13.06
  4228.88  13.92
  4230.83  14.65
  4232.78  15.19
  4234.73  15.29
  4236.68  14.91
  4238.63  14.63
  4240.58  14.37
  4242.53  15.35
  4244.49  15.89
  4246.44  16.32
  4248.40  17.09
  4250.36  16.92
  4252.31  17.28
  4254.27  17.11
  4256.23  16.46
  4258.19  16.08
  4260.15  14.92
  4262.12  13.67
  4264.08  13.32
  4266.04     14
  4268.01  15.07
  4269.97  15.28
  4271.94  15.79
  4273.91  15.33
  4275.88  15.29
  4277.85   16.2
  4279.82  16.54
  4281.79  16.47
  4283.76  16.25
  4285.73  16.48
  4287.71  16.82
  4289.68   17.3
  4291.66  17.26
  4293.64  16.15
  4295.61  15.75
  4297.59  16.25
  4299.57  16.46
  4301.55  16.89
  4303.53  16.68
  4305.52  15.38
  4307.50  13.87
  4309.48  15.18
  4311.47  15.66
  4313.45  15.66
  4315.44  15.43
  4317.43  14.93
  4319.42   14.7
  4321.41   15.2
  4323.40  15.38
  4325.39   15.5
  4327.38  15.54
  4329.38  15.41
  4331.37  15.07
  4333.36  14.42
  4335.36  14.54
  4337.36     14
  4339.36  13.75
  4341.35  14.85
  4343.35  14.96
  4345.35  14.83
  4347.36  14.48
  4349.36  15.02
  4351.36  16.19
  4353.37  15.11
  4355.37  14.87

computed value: 15.2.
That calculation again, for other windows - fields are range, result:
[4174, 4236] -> 15.5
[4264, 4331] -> 15.7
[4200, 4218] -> 15.8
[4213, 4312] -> 15.5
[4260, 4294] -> 15.7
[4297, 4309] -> 15.9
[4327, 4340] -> 14.7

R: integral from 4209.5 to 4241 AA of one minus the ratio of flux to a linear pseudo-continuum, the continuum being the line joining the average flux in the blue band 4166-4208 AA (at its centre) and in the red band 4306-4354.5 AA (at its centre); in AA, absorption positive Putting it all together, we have 1.9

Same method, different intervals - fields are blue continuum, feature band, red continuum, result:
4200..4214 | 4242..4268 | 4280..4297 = 0.91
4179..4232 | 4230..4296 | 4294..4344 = -1.66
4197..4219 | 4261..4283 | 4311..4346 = 0.35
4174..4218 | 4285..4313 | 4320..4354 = -1.65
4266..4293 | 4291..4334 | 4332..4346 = -1.07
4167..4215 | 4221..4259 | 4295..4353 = 0.98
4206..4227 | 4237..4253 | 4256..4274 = -1.08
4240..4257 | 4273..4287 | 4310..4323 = -0.22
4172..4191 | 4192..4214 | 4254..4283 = 0.48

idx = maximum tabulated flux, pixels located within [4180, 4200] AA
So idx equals 17.95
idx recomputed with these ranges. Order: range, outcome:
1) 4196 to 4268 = 17.87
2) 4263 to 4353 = 17.3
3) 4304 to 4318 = 15.66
